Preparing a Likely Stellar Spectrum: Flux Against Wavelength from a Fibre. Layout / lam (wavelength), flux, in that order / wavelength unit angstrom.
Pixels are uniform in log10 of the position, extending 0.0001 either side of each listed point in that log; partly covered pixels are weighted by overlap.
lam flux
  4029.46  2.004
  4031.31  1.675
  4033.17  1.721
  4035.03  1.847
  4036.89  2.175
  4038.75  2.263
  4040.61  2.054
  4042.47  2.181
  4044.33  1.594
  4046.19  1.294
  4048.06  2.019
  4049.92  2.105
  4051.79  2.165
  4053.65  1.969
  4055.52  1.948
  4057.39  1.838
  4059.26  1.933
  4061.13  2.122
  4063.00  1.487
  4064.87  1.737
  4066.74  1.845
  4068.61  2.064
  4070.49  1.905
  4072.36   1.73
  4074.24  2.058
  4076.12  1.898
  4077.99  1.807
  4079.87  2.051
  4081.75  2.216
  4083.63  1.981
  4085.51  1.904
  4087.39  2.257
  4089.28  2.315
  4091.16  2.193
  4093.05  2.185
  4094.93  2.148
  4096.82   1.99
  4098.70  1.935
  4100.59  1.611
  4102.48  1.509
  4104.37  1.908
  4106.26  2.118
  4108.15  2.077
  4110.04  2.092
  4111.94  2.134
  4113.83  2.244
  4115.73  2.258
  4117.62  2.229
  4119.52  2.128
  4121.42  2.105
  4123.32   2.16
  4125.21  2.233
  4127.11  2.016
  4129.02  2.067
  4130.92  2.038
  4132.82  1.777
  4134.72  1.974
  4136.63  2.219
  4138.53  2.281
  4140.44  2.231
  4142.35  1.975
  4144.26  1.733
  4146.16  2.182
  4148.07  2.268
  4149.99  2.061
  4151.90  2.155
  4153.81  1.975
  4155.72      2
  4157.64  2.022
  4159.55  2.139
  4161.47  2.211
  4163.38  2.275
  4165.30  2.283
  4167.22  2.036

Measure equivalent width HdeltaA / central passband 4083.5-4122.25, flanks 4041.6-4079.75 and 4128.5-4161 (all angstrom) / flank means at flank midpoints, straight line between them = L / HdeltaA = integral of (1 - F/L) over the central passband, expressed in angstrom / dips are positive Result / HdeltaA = -1.7 angstrom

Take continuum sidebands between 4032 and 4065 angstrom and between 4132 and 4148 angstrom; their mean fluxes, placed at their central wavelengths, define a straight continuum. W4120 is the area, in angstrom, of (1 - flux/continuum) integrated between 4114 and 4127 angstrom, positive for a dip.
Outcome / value -0.95 angstrom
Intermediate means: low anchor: 1.92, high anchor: 2.06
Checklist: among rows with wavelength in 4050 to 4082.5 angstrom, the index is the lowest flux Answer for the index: 1.487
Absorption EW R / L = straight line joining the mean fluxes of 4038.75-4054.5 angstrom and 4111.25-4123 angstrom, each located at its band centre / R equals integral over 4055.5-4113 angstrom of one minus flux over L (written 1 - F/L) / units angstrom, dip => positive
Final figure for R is 2.8 angstrom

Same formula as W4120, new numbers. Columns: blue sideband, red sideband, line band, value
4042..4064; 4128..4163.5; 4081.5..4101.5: -1.0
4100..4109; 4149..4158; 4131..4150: -0.7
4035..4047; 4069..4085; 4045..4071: 0.8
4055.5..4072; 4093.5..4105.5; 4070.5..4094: -2.2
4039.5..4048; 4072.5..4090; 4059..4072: 0.5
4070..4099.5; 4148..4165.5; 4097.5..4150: 0.8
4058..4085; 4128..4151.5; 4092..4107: 0.4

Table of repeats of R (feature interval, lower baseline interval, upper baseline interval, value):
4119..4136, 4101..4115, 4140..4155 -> -0.20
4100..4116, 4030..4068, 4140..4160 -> 0.03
